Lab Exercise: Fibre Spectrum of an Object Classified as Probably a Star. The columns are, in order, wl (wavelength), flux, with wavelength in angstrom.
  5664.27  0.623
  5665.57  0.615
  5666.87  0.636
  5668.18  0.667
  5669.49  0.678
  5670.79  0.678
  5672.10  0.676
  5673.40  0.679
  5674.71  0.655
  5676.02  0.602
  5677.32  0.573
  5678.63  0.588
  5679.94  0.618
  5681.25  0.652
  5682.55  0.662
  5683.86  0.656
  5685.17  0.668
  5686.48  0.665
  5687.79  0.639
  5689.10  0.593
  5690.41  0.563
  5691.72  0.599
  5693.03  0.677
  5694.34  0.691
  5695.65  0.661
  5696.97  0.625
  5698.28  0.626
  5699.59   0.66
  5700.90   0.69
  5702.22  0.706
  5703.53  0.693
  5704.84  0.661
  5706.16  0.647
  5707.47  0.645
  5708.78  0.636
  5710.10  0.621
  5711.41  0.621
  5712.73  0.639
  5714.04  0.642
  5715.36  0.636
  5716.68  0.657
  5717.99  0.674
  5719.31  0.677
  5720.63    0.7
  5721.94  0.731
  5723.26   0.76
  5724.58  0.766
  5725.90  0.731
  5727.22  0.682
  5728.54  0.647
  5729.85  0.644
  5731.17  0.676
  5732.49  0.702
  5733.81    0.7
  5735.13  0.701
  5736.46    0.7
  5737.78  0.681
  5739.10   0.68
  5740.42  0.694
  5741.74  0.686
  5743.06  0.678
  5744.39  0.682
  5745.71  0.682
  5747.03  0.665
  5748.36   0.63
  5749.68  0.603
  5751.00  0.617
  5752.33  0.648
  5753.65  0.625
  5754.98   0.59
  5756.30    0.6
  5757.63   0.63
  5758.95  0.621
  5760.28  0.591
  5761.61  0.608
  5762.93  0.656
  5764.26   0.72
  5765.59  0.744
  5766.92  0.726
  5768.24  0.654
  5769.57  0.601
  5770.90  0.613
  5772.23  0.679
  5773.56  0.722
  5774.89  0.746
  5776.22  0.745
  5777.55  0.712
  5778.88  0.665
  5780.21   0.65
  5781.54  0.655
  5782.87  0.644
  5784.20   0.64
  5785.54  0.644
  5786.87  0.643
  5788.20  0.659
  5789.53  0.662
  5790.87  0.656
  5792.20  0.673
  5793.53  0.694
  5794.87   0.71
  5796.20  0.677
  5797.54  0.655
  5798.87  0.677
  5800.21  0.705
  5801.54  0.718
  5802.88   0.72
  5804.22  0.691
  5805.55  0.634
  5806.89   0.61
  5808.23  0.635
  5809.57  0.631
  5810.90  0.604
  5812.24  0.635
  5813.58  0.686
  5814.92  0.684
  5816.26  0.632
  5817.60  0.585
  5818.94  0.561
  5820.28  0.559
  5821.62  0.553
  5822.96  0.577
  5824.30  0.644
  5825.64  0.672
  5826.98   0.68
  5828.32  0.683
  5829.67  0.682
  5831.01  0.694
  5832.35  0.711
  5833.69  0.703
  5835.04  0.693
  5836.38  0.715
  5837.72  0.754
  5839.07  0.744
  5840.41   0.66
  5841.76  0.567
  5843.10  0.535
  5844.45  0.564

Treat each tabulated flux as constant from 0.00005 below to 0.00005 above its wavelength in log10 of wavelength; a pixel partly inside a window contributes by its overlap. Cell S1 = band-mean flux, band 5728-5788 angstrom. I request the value 0.663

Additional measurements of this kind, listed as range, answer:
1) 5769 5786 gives 0.671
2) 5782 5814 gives 0.662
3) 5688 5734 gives 0.665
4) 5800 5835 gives 0.65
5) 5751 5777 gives 0.658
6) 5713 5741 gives 0.689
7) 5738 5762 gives 0.642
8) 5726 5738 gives 0.684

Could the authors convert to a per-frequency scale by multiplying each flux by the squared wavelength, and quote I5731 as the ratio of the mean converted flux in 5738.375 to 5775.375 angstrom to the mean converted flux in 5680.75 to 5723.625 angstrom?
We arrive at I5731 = 1.02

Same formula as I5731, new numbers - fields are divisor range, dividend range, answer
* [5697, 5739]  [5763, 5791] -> 1.02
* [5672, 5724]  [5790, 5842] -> 1.06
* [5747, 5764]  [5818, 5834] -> 1.06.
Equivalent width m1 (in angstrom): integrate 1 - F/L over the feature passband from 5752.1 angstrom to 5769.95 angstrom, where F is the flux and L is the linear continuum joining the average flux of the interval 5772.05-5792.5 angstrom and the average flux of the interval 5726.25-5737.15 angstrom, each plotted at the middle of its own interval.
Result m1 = 0.88 angstrom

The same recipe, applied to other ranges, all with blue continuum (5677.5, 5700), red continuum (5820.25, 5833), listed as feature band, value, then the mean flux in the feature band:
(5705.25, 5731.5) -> -1.3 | 0.672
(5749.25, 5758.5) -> 0.4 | 0.617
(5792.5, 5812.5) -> -0.6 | 0.667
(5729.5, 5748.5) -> -1.2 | 0.682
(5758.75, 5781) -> -1.1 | 0.675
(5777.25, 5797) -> -0.6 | 0.665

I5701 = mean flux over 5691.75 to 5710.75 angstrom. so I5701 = 0.658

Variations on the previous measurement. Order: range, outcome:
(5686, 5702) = 0.642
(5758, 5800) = 0.669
